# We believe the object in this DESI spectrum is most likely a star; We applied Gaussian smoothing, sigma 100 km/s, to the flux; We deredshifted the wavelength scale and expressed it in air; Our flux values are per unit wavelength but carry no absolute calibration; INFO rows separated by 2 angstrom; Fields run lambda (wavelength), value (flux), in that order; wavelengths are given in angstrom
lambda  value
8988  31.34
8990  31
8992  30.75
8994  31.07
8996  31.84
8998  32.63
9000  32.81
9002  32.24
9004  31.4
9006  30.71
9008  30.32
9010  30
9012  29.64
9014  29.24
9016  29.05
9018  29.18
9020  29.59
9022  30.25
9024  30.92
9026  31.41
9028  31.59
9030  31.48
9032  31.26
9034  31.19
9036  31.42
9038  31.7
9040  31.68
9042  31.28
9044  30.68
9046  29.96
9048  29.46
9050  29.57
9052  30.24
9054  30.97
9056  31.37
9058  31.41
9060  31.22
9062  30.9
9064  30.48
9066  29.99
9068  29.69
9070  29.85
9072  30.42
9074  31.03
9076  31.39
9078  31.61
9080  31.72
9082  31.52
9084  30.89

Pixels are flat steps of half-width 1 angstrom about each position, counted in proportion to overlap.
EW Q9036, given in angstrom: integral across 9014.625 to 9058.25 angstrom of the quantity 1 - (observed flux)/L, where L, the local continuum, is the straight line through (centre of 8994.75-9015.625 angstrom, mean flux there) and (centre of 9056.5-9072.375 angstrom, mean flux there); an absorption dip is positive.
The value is 0.10 angstrom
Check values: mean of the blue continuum 31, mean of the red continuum 30.5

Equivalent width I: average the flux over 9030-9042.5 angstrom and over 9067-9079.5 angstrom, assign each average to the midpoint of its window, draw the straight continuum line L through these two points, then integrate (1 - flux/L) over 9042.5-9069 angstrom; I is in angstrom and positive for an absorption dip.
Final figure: 0.5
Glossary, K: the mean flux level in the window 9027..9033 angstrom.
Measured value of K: 31.4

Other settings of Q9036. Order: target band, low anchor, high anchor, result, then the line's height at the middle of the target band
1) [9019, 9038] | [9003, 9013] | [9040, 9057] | -0.4 angstrom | 30.5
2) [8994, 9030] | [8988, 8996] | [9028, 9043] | 0.5 angstrom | 31.3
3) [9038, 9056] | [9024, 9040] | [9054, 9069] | 0.3 angstrom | 31.1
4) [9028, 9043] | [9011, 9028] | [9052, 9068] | -0.6 angstrom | 30.3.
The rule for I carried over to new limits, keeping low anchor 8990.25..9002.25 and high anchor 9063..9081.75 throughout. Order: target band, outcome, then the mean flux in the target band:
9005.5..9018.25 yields 0.8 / 29.7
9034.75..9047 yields 0.0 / 31.1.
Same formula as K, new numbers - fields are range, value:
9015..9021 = 29.3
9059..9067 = 30.6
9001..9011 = 30.9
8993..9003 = 32.1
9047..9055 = 30.1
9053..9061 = 31.2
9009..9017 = 29.5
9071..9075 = 30.7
